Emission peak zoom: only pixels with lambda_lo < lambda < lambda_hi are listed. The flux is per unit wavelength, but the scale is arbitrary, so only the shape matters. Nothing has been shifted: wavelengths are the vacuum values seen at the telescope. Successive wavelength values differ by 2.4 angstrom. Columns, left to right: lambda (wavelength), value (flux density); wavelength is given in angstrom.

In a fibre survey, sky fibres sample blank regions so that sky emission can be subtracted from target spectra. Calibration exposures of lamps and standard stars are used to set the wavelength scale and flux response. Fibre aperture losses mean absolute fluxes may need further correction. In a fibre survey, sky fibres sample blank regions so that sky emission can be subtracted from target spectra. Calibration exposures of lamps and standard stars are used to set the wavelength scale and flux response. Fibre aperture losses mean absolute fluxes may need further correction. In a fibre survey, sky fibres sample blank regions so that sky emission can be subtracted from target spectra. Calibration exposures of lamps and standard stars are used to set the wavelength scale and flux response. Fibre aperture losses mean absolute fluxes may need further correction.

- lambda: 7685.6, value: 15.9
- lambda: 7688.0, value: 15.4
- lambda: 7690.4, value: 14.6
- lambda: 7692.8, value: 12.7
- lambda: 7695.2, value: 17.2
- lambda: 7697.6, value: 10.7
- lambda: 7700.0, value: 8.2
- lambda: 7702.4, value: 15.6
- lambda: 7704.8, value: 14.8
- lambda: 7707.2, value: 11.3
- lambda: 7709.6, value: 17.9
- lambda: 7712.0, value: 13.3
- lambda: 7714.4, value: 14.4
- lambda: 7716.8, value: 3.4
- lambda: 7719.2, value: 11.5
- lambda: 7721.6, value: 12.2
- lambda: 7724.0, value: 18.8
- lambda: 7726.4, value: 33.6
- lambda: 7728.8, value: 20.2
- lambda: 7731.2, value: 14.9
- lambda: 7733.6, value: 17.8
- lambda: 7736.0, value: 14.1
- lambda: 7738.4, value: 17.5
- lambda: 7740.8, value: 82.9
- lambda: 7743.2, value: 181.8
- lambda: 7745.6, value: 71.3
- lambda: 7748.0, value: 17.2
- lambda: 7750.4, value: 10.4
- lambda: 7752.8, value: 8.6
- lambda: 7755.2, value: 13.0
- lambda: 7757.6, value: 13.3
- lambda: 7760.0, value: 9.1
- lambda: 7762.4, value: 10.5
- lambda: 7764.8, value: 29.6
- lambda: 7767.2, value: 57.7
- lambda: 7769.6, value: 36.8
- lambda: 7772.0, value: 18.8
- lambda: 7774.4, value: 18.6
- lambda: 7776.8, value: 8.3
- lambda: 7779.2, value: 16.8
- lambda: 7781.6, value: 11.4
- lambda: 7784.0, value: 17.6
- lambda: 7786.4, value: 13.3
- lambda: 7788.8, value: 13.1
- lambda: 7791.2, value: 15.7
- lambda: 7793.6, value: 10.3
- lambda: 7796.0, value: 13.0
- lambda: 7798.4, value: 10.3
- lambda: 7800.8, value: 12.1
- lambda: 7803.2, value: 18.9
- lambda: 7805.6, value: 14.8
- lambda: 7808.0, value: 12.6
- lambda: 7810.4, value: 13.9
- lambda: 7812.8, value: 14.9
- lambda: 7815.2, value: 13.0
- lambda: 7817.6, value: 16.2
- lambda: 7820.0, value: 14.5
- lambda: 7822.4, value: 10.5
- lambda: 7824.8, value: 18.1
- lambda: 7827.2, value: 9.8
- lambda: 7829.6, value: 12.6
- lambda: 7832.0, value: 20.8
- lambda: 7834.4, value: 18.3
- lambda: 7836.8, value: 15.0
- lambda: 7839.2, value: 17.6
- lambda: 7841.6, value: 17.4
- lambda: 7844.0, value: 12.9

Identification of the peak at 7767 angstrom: [N II] 6583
